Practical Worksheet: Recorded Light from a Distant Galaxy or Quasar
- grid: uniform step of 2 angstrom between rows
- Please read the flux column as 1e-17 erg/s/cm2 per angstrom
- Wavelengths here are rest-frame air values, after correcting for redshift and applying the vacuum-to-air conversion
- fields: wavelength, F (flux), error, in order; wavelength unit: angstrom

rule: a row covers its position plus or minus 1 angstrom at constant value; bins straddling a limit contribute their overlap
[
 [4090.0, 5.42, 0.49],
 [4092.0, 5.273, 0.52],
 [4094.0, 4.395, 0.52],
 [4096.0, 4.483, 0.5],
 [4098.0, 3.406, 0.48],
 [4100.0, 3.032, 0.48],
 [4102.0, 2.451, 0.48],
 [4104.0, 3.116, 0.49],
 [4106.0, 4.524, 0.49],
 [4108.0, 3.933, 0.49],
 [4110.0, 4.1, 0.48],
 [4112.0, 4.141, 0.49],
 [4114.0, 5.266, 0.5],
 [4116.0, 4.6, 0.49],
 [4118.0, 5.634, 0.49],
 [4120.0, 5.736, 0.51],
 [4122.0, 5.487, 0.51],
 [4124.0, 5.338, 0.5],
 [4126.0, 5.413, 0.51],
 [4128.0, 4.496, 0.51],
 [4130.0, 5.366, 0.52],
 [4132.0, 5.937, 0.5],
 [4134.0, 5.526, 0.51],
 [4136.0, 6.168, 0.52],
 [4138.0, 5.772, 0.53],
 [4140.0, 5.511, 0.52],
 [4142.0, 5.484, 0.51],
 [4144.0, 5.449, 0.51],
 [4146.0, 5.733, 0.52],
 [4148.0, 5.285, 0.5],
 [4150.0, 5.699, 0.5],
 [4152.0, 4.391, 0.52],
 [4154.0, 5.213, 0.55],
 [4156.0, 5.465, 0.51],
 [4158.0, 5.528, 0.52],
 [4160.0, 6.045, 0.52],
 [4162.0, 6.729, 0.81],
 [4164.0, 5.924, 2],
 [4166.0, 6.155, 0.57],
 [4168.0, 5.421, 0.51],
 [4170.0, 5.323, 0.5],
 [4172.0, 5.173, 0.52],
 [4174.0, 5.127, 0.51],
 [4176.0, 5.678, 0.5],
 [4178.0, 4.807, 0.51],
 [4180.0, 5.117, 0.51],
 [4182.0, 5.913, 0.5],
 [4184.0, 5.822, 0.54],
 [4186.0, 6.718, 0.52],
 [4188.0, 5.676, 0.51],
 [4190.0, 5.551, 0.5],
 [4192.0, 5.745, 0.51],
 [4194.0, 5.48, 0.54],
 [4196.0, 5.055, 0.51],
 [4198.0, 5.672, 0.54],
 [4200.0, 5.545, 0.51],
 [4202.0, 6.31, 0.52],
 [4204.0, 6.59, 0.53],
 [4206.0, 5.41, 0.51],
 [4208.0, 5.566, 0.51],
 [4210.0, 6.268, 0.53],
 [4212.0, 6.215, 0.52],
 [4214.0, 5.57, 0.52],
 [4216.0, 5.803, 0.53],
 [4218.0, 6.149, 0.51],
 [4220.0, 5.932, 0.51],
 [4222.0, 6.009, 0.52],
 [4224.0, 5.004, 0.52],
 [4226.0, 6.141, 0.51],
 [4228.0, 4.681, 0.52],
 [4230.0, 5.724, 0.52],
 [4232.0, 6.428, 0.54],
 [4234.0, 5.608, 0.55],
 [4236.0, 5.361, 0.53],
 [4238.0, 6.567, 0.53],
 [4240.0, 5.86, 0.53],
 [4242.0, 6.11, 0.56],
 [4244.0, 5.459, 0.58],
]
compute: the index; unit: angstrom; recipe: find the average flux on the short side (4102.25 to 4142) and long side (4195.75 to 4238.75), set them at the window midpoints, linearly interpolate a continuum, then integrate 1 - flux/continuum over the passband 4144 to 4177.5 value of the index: -1.3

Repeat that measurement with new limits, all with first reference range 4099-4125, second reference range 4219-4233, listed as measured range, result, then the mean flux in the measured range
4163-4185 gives -1.7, 5.5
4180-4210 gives -2.4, 5.78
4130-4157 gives -4.2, 5.5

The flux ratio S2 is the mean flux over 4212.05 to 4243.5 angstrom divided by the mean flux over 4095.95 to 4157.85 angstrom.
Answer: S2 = 1.2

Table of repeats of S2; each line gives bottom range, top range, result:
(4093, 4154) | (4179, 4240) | 1.19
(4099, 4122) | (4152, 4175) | 1.30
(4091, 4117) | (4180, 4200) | 1.40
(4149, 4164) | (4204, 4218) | 1.05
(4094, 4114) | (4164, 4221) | 1.50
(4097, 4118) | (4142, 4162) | 1.39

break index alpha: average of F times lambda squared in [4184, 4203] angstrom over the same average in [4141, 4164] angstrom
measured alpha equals 1.1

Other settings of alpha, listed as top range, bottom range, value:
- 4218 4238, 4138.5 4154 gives 1.11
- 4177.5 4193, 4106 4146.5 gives 1.12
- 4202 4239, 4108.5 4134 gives 1.20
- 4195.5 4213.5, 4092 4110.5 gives 1.63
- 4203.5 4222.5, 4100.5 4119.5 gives 1.48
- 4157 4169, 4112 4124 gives 1.16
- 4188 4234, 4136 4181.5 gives 1.07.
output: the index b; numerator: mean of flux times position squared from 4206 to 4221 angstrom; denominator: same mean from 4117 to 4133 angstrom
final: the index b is 1.13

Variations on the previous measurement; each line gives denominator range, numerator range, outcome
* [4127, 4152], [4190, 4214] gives 1.09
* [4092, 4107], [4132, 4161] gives 1.51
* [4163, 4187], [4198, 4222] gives 1.08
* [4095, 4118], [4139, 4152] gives 1.39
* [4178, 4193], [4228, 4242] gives 1.05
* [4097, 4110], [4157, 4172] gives 1.73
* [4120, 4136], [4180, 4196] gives 1.09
